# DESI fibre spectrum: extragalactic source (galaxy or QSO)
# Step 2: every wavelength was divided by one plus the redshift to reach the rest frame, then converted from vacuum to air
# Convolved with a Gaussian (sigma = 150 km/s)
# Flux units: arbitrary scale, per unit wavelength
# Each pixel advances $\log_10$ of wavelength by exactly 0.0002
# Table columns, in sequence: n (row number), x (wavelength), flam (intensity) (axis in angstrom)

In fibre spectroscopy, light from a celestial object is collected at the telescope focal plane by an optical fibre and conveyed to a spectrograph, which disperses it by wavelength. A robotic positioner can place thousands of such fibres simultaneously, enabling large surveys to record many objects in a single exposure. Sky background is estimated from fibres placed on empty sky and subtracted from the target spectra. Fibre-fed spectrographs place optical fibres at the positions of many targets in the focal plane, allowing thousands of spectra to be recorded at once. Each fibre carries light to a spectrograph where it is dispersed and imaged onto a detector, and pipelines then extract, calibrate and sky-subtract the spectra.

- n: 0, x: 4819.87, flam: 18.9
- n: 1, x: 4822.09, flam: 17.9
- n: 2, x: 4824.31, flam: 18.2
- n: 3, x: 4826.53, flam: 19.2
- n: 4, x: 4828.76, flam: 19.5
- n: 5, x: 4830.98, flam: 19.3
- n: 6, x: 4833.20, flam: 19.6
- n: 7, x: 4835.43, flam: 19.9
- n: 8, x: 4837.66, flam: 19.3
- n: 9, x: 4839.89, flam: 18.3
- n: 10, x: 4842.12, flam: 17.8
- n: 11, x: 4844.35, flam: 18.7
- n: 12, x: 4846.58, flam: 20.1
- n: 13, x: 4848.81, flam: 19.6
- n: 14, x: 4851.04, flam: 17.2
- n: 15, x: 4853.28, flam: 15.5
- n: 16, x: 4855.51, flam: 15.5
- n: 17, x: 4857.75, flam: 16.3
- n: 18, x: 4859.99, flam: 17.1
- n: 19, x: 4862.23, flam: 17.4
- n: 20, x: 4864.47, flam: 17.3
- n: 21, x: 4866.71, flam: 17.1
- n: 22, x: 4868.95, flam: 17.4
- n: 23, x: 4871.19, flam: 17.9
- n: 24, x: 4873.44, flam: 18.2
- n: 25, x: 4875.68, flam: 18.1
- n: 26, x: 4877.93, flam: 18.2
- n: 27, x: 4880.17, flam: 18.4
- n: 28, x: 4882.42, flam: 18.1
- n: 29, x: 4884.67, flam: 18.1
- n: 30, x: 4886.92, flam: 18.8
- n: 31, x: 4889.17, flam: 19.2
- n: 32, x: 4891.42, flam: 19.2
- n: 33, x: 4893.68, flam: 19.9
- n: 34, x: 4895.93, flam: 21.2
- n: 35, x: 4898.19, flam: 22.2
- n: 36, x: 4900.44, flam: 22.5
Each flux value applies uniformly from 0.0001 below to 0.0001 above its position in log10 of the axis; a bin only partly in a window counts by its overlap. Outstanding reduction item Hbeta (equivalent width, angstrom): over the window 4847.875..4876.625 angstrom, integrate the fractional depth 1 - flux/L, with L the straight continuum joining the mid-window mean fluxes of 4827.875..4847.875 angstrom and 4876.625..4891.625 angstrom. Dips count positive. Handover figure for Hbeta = 2.40 angstrom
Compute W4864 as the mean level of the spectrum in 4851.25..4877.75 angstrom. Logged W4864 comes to 17.1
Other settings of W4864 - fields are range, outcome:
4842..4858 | 17.6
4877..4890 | 18.5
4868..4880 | 18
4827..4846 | 19.1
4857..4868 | 17.1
